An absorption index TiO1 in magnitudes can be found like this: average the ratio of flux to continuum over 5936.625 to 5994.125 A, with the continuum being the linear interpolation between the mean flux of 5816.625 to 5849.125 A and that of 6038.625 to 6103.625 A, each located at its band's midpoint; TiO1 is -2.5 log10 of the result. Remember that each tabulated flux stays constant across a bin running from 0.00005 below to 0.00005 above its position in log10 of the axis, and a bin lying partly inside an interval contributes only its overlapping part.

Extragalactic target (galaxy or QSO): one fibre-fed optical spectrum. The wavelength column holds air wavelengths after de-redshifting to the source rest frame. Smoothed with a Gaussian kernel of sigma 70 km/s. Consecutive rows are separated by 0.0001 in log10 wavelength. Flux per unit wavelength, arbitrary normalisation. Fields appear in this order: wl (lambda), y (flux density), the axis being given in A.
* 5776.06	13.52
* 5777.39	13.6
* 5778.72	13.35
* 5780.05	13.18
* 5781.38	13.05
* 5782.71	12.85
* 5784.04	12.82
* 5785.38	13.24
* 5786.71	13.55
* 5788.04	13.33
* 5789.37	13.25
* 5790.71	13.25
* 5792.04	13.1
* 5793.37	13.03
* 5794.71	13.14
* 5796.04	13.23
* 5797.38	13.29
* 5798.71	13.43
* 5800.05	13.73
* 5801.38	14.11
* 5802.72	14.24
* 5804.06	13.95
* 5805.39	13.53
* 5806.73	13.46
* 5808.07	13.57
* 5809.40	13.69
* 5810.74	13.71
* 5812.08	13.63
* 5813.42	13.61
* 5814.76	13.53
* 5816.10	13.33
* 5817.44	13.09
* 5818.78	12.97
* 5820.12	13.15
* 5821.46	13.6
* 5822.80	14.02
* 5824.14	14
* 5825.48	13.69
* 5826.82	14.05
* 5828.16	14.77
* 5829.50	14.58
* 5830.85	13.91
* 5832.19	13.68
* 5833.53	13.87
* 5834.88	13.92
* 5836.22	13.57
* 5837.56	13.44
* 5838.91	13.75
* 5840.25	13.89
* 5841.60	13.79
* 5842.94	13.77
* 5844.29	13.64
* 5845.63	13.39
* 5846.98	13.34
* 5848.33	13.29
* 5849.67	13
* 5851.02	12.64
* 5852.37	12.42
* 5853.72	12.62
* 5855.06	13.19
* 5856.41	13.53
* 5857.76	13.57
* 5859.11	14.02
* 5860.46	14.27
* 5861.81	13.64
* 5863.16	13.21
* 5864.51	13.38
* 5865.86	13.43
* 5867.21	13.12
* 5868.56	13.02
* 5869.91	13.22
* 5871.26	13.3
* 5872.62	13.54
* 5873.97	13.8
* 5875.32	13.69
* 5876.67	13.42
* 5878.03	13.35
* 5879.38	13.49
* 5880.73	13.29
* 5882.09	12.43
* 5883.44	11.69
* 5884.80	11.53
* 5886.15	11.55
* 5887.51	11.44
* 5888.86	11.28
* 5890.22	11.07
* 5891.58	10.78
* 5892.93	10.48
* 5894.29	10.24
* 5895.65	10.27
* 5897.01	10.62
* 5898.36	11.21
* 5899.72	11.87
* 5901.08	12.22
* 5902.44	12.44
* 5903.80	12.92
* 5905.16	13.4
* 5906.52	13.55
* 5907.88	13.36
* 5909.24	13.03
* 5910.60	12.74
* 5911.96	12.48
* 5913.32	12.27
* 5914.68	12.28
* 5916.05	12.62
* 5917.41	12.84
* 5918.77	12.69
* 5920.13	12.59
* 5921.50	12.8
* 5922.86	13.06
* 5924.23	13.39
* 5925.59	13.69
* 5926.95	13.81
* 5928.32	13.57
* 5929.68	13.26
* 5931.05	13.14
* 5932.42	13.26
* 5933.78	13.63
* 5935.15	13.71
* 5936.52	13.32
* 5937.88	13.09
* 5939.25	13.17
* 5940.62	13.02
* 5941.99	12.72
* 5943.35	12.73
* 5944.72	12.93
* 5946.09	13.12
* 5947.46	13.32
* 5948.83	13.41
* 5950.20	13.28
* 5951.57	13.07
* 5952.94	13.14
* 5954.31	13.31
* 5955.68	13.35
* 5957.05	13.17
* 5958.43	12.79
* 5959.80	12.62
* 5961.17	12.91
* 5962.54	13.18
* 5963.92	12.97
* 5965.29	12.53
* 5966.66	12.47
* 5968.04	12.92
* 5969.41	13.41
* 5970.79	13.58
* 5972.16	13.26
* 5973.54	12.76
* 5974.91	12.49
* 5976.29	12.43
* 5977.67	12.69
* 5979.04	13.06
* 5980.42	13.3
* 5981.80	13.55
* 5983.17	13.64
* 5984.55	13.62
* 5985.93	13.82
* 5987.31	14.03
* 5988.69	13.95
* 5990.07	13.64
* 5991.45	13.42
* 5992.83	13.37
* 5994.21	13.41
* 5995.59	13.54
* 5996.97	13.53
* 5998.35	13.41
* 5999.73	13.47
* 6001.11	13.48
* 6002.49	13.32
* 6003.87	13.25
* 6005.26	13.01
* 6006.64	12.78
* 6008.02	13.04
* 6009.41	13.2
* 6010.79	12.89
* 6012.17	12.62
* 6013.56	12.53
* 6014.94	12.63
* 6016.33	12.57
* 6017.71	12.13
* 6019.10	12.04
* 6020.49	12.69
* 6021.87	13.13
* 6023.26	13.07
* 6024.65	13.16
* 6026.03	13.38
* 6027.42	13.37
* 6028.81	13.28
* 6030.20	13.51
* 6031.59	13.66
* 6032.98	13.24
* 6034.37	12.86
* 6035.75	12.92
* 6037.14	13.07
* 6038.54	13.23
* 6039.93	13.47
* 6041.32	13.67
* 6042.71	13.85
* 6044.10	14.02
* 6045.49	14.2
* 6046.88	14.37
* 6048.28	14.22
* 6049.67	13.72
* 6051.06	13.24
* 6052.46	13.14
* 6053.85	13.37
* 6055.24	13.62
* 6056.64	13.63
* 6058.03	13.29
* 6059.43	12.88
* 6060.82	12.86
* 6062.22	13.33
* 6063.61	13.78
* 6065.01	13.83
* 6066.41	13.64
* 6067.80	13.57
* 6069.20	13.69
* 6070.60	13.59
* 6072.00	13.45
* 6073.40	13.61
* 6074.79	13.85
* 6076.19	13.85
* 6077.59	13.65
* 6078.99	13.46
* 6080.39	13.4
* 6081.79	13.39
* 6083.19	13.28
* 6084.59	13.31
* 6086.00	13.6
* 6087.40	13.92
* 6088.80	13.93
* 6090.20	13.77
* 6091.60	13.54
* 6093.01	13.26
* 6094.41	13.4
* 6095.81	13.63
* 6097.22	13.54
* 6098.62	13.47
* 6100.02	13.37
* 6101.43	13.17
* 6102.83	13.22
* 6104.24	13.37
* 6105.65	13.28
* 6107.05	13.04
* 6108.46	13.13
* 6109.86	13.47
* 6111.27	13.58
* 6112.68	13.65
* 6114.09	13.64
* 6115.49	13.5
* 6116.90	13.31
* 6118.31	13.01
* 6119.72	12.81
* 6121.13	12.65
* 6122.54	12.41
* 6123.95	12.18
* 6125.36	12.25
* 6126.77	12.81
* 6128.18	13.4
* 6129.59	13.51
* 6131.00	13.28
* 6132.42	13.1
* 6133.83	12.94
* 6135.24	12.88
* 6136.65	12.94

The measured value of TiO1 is 0.04 mag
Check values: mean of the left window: 13.7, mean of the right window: 13.6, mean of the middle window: 13.2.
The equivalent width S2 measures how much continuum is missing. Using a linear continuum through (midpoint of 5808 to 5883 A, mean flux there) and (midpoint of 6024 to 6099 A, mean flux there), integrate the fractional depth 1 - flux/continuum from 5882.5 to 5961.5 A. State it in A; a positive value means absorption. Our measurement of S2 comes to 5.29 A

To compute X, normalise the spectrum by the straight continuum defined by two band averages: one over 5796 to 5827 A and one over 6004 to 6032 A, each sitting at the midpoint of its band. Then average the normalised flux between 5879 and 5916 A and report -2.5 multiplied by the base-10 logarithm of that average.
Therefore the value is 0.11 mag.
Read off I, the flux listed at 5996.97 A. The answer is 13.53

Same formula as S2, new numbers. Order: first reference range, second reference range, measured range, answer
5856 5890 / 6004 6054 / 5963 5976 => 0.21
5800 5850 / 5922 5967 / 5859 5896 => 2.47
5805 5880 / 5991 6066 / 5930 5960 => 0.52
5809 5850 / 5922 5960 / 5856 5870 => 0.04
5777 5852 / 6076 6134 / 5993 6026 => 0.89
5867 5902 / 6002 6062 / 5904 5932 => -1.46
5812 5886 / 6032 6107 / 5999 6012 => 0.33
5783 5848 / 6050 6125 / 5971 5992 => 0.23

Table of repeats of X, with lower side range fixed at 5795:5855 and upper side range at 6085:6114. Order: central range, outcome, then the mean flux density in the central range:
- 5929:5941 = 0.020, 13.3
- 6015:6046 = 0.025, 13.2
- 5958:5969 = 0.058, 12.8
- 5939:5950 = 0.039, 13.1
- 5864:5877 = 0.013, 13.4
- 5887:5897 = 0.250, 10.8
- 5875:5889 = 0.089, 12.5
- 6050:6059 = 0.009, 13.4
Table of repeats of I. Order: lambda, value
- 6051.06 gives 13.24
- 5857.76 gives 13.57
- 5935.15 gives 13.71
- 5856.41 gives 13.53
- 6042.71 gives 13.85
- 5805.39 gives 13.53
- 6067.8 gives 13.57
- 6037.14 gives 13.07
